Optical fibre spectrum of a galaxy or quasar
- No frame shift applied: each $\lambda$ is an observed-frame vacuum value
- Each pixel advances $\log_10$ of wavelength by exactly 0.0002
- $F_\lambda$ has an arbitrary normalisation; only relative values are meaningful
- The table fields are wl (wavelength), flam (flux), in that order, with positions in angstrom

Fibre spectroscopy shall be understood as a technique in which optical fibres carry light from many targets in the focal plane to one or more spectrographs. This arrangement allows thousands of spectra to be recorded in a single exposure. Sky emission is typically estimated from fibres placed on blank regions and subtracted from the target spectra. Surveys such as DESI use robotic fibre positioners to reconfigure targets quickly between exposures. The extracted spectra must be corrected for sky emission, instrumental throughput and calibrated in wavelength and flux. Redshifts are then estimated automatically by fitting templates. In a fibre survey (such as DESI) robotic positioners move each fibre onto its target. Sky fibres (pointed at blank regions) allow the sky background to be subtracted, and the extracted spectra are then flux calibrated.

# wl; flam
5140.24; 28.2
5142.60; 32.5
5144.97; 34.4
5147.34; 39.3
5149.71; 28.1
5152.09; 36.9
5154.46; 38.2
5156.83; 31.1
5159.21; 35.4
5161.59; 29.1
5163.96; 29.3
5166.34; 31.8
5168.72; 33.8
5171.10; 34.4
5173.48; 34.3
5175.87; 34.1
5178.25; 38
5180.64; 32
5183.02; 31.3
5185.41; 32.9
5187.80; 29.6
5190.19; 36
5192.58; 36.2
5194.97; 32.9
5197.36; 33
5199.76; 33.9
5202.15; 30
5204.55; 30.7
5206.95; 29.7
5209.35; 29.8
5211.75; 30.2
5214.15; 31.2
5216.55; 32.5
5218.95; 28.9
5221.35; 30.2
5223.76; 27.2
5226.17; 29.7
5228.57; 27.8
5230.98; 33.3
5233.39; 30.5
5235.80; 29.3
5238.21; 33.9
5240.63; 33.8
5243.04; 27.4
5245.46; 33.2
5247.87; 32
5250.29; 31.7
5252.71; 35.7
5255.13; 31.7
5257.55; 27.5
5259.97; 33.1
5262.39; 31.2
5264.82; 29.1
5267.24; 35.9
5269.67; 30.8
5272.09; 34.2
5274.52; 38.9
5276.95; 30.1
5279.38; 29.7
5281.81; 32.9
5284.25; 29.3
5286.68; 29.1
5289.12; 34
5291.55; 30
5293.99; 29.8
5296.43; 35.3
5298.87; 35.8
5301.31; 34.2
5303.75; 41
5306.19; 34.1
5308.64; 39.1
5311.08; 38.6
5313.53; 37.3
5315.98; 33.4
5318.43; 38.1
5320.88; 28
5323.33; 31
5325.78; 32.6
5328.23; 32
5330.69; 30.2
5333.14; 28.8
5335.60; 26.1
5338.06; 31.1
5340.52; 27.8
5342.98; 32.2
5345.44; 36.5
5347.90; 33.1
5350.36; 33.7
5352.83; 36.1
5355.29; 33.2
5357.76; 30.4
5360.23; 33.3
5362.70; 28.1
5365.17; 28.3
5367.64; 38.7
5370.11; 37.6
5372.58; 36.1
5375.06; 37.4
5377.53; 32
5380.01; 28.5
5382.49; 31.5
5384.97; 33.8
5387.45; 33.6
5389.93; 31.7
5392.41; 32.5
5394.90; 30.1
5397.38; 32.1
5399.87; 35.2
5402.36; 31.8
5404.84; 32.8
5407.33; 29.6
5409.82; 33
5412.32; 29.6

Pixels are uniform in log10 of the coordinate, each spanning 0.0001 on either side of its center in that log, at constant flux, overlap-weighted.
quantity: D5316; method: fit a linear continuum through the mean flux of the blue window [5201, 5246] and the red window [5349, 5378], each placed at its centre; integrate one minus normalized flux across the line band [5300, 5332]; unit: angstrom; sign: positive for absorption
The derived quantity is -1.9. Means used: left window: 30.4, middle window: 34.6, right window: 33.8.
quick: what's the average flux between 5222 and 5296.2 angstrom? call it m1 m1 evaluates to 31.5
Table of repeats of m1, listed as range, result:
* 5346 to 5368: 32.6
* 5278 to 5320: 34.2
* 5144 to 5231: 32.3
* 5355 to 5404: 32.8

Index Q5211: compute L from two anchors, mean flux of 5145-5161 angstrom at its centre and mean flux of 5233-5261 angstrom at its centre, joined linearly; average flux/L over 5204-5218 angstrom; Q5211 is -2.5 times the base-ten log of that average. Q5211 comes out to 0.07 mag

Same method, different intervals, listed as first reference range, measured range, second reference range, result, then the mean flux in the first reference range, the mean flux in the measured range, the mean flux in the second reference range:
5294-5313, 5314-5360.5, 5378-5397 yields 0.081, 36.4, 32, 31.7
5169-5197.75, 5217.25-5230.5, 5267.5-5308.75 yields 0.154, 33.8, 29.2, 33.3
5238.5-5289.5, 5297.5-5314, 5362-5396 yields -0.151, 32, 37.1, 32.9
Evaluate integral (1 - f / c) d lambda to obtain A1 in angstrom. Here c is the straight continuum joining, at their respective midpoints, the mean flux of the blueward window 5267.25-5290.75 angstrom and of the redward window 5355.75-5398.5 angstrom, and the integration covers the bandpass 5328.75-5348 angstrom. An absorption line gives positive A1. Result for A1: 1.1 angstrom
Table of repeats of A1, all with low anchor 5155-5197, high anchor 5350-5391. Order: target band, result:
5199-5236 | 3.2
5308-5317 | -1.1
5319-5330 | 0.6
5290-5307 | -0.6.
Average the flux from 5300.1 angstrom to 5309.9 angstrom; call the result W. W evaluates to 37.1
